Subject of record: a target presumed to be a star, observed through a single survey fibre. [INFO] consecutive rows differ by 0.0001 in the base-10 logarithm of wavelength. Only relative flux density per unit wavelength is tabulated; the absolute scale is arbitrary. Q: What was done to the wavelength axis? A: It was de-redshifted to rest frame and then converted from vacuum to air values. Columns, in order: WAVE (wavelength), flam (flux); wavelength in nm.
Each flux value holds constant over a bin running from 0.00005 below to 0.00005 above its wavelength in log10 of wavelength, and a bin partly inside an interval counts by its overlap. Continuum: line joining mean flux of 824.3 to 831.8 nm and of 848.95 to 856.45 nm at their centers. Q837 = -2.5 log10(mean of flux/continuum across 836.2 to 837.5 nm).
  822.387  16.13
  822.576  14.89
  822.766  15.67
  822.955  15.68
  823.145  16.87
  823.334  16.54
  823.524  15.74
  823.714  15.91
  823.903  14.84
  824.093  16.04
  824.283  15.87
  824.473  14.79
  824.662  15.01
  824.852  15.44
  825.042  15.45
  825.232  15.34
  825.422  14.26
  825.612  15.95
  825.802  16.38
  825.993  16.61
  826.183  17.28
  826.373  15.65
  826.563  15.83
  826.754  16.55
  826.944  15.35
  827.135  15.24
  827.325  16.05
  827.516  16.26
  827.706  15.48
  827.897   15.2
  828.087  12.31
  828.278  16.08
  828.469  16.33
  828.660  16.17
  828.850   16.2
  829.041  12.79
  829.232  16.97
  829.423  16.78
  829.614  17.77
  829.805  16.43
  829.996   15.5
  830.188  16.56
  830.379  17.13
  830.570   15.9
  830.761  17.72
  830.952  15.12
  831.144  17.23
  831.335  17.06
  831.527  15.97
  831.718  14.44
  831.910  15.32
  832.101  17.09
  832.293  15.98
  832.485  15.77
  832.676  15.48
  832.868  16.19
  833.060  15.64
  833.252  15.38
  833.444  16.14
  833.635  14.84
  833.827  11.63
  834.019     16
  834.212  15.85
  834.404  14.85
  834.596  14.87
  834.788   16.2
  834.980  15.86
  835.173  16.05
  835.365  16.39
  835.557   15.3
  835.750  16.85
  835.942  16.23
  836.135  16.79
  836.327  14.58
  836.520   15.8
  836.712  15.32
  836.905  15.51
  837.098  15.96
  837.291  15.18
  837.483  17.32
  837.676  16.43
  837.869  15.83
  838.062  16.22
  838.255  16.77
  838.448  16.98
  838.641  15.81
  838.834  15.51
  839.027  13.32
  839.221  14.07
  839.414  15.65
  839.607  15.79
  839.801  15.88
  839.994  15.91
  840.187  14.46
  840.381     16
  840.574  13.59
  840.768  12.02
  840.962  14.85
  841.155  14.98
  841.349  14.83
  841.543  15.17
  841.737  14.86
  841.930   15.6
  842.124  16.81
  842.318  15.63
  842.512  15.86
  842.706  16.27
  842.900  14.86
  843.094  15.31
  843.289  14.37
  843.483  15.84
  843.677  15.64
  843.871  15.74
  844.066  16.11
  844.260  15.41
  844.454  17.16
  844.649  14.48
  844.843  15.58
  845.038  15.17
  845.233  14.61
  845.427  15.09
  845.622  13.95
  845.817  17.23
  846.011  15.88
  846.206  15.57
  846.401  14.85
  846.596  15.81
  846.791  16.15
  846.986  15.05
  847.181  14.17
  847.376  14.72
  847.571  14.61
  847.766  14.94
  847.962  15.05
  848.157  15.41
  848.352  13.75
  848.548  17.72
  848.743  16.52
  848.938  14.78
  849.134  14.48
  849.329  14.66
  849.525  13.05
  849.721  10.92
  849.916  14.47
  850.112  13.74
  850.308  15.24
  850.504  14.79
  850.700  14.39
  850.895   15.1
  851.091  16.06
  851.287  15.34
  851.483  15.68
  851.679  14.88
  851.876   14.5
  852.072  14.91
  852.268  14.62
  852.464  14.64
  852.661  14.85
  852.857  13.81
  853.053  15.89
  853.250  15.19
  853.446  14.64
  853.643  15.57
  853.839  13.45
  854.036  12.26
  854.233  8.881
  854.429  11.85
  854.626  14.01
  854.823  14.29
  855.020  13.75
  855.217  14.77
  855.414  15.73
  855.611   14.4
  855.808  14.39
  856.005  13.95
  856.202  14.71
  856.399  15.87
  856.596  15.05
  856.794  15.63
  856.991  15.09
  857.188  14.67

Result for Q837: -0.02 mag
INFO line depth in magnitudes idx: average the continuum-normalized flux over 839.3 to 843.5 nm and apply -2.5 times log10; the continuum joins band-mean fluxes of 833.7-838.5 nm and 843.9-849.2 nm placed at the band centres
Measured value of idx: 0.03 mag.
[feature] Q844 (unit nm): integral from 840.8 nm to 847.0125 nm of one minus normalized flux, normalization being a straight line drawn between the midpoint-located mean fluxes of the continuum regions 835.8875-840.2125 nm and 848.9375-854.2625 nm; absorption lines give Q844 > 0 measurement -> -0.12 nm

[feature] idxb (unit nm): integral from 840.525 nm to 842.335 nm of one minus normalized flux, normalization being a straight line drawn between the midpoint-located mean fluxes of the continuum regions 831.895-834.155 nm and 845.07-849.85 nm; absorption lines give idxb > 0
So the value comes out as 0.04 nm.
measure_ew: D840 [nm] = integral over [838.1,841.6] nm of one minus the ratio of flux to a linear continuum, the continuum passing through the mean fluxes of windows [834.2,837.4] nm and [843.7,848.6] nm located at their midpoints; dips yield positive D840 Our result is 0.11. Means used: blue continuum 15.7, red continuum 15.3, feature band 15.1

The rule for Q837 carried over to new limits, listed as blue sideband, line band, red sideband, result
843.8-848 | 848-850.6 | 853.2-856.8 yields 0.020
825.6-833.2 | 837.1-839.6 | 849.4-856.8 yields -0.028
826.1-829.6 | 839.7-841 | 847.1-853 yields 0.038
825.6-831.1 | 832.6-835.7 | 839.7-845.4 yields 0.019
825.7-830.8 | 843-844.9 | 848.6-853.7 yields -0.030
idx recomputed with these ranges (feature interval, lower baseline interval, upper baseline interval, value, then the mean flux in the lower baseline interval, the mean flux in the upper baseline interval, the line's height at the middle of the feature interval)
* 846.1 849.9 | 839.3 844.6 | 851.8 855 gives -0.02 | 15.3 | 14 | 14.6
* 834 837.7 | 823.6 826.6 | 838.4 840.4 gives -0.03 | 15.7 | 15.3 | 15.4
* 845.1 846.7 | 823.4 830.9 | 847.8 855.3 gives -0.05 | 15.8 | 14.4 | 14.7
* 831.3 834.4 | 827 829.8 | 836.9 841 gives 0.01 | 15.7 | 15.4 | 15.6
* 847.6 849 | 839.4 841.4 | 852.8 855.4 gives -0.09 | 14.9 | 13.8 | 14.2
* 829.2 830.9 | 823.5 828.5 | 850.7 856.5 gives -0.09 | 15.6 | 14.4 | 15.4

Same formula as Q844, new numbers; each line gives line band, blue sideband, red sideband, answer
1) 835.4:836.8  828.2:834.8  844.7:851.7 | -0.02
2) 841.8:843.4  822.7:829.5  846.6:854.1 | -0.05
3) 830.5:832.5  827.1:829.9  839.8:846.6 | -0.06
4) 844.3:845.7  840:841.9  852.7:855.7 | -0.07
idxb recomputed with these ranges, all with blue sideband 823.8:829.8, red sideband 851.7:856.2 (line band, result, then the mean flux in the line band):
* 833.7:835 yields 0.02 nm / 15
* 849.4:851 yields 0.04 nm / 14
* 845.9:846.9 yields -0.08 nm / 15.7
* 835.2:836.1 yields -0.06 nm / 16.2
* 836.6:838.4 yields -0.12 nm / 16.1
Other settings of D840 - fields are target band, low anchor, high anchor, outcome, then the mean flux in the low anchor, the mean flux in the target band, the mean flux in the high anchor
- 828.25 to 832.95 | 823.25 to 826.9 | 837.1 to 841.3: -0.17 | 15.8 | 16.2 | 15.4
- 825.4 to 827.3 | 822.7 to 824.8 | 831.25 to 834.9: -0.04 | 15.7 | 16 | 15.5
